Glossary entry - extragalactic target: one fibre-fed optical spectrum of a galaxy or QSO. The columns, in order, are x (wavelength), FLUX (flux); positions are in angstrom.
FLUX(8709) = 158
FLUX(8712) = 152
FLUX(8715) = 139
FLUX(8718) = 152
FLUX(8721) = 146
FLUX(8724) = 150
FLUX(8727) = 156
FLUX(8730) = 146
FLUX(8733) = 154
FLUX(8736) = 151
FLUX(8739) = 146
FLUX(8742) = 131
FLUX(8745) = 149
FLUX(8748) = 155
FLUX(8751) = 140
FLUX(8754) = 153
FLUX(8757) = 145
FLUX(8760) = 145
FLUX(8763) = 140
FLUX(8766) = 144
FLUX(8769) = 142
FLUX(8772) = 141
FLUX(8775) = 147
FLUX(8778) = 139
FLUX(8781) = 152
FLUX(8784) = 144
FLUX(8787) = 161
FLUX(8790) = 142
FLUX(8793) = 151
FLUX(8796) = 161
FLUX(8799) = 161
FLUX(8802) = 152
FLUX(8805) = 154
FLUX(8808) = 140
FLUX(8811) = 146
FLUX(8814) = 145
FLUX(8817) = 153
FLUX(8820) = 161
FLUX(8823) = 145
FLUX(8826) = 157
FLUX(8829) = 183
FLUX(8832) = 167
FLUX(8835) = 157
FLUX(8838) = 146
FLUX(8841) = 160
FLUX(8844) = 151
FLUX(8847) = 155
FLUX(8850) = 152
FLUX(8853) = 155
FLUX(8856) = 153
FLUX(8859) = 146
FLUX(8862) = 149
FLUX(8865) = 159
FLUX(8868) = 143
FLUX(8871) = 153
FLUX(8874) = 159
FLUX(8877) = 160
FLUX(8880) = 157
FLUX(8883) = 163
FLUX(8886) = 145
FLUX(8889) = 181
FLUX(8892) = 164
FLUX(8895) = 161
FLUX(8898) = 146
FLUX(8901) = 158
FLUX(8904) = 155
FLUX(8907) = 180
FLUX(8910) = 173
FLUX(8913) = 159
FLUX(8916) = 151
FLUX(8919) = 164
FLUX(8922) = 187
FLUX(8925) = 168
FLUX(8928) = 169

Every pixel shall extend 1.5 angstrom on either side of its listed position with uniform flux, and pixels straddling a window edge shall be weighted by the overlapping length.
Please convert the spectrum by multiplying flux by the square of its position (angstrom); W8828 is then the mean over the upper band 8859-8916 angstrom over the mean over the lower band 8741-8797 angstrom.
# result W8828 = 1.11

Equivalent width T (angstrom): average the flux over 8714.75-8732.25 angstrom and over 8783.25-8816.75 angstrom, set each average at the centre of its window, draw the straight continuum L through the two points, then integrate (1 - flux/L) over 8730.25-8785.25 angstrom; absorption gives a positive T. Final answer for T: 1.62 angstrom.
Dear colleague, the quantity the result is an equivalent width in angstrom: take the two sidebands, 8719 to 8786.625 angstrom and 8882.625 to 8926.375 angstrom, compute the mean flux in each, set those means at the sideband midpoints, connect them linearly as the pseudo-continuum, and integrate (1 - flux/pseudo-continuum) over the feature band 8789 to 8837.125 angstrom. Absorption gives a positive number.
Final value -0.43 angstrom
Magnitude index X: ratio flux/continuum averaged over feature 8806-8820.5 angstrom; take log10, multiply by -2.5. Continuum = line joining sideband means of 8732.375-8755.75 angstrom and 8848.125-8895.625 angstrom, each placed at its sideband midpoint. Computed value 0.03 mag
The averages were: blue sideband 147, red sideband 156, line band 148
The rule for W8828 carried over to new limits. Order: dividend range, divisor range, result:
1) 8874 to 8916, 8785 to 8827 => 1.08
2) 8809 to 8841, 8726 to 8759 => 1.08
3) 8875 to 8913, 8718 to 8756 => 1.13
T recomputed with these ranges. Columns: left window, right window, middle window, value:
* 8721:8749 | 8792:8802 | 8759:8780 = 1.4 angstrom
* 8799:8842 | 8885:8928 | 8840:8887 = 1.7 angstrom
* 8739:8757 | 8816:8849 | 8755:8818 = 1.4 angstrom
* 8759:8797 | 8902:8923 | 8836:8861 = 0.7 angstrom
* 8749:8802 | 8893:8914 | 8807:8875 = 0.5 angstrom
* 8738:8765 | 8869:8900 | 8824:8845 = -0.9 angstrom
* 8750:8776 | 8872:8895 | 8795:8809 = -0.4 angstrom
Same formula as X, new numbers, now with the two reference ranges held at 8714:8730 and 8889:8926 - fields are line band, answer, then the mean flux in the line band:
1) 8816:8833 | -0.025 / 161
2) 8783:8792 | 0.035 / 149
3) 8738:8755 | 0.039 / 145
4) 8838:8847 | 0.035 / 154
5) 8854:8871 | 0.071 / 150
